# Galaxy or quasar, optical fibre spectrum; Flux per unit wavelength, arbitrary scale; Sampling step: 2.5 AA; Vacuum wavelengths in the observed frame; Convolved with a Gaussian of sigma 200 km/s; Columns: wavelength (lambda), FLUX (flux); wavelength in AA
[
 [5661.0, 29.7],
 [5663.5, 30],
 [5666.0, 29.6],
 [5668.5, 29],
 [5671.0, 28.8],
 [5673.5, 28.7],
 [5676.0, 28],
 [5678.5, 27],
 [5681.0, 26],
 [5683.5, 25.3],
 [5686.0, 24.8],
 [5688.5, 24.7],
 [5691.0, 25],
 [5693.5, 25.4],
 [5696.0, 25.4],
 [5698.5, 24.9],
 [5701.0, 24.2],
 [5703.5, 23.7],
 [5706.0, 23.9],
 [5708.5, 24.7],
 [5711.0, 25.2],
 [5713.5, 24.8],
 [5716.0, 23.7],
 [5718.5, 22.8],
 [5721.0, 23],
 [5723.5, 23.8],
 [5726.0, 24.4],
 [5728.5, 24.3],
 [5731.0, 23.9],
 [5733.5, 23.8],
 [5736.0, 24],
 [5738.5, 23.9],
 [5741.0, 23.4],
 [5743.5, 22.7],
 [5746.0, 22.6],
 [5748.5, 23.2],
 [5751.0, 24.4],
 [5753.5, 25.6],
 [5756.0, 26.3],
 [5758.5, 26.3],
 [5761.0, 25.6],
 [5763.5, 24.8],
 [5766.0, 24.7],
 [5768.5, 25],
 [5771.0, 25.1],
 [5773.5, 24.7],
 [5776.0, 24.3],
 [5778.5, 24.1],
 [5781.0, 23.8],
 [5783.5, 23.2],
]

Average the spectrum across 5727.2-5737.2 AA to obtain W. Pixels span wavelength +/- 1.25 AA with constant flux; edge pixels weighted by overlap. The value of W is 24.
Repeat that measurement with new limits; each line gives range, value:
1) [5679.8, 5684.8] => 25.6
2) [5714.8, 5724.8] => 23.3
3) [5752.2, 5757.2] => 25.9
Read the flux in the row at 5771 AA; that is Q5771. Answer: 25.1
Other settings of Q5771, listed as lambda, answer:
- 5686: 24.8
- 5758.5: 26.3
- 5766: 24.7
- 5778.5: 24.1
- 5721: 23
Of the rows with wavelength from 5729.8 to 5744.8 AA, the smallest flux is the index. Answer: 22.7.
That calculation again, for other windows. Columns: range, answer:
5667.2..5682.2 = 26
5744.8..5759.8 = 22.6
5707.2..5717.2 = 23.7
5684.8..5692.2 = 24.7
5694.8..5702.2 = 24.2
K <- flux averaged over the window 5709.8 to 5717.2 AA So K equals 24.6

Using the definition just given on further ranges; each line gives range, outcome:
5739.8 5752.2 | 23.3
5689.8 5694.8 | 25.2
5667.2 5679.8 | 28.3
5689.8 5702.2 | 25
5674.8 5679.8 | 27.5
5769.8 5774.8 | 24.9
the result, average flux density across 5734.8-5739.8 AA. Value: 23.9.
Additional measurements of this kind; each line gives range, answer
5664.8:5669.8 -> 29.3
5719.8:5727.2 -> 23.7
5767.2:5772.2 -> 25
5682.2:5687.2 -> 25.1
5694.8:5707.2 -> 24.4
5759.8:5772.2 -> 25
